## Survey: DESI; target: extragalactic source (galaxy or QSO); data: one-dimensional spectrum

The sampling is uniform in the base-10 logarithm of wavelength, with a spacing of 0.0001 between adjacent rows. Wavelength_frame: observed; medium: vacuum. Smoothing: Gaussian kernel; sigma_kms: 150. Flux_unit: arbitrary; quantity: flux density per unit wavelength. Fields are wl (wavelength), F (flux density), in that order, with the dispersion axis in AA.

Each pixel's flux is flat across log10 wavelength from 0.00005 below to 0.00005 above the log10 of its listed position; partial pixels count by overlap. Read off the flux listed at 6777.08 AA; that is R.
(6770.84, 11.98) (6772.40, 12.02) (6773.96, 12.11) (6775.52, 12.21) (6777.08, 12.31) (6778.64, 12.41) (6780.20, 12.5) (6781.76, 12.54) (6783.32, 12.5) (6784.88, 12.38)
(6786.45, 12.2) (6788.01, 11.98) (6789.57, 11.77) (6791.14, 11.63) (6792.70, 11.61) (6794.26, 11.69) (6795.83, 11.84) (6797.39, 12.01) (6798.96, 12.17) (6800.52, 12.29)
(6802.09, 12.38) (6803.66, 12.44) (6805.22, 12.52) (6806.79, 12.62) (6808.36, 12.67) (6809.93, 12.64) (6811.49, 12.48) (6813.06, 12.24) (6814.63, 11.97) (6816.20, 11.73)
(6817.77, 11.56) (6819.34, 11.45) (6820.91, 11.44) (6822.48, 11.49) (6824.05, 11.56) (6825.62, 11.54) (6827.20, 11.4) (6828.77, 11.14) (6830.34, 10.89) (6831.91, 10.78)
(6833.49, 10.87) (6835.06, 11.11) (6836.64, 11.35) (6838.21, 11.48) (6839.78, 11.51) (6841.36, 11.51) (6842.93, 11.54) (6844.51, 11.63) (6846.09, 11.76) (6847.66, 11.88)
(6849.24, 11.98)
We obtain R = 12.31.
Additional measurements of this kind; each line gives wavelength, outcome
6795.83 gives 11.84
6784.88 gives 12.38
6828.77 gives 11.14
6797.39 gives 12.01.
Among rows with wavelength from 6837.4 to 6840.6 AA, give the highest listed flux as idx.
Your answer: 11.51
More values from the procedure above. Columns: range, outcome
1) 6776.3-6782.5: 12.54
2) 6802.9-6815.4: 12.67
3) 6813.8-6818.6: 11.97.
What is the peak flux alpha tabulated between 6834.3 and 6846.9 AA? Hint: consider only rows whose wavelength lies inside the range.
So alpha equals 11.76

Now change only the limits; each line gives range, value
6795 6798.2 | 12.01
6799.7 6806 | 12.52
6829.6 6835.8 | 11.11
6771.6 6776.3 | 12.21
